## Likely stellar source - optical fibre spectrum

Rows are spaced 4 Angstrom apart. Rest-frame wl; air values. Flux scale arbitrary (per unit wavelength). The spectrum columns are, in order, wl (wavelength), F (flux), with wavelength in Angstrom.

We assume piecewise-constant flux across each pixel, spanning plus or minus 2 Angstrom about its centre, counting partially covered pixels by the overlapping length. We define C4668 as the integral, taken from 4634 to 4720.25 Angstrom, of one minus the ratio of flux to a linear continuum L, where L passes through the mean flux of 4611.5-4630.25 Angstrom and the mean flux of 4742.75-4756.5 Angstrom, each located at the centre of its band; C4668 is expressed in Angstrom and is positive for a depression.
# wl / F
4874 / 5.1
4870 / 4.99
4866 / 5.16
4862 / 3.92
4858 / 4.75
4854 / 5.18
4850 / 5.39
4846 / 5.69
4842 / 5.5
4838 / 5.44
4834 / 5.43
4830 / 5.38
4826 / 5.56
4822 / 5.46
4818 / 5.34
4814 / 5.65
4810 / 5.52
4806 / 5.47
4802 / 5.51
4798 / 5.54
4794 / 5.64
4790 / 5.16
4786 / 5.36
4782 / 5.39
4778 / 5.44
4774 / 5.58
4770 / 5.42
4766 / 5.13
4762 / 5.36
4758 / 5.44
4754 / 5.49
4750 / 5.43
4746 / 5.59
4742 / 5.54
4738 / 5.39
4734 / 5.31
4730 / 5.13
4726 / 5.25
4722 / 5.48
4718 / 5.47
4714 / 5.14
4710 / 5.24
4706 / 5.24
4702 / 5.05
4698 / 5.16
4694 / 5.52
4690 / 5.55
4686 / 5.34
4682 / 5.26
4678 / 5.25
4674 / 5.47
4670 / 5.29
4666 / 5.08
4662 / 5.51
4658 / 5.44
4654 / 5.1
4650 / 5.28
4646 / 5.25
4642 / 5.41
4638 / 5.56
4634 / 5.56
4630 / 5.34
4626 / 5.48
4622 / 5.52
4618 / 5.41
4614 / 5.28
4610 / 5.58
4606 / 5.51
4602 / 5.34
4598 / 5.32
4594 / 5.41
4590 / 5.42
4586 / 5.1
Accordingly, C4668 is 2.1 Angstrom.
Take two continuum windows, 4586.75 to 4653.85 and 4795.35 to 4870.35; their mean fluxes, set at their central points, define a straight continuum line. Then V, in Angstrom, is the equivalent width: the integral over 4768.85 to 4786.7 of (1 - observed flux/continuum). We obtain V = -0.35 Angstrom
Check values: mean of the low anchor 5.4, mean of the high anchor 5.32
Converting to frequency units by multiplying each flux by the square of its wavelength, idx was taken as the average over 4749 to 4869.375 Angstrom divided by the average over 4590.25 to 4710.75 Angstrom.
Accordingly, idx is 1.1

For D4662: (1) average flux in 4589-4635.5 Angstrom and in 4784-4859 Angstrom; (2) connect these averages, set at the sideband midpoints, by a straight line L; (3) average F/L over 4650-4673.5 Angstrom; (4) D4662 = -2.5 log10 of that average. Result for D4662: 0.03 mag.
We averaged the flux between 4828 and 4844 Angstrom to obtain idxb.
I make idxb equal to 5.44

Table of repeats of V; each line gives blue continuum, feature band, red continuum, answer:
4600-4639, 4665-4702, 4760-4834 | 0.9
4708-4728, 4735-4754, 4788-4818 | -0.4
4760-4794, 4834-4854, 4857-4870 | -2.7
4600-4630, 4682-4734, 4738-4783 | 1.3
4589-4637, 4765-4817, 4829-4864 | -2.1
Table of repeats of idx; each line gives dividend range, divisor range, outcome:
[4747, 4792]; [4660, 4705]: 1.05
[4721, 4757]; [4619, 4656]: 1.05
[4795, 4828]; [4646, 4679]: 1.11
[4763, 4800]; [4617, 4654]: 1.06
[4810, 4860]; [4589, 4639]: 1.09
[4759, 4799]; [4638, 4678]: 1.07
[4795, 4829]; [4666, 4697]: 1.09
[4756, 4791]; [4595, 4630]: 1.06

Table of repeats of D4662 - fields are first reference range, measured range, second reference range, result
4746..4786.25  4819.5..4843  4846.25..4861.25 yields -0.06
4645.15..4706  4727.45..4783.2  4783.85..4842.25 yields 0.00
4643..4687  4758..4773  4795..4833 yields 0.02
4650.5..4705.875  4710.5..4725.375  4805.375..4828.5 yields 0.00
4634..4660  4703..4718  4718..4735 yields 0.02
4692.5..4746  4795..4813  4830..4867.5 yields -0.06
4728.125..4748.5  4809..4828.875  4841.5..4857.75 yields -0.03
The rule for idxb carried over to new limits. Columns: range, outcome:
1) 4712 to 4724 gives 5.36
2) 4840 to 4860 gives 5.3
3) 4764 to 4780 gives 5.39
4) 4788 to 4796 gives 5.4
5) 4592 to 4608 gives 5.39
